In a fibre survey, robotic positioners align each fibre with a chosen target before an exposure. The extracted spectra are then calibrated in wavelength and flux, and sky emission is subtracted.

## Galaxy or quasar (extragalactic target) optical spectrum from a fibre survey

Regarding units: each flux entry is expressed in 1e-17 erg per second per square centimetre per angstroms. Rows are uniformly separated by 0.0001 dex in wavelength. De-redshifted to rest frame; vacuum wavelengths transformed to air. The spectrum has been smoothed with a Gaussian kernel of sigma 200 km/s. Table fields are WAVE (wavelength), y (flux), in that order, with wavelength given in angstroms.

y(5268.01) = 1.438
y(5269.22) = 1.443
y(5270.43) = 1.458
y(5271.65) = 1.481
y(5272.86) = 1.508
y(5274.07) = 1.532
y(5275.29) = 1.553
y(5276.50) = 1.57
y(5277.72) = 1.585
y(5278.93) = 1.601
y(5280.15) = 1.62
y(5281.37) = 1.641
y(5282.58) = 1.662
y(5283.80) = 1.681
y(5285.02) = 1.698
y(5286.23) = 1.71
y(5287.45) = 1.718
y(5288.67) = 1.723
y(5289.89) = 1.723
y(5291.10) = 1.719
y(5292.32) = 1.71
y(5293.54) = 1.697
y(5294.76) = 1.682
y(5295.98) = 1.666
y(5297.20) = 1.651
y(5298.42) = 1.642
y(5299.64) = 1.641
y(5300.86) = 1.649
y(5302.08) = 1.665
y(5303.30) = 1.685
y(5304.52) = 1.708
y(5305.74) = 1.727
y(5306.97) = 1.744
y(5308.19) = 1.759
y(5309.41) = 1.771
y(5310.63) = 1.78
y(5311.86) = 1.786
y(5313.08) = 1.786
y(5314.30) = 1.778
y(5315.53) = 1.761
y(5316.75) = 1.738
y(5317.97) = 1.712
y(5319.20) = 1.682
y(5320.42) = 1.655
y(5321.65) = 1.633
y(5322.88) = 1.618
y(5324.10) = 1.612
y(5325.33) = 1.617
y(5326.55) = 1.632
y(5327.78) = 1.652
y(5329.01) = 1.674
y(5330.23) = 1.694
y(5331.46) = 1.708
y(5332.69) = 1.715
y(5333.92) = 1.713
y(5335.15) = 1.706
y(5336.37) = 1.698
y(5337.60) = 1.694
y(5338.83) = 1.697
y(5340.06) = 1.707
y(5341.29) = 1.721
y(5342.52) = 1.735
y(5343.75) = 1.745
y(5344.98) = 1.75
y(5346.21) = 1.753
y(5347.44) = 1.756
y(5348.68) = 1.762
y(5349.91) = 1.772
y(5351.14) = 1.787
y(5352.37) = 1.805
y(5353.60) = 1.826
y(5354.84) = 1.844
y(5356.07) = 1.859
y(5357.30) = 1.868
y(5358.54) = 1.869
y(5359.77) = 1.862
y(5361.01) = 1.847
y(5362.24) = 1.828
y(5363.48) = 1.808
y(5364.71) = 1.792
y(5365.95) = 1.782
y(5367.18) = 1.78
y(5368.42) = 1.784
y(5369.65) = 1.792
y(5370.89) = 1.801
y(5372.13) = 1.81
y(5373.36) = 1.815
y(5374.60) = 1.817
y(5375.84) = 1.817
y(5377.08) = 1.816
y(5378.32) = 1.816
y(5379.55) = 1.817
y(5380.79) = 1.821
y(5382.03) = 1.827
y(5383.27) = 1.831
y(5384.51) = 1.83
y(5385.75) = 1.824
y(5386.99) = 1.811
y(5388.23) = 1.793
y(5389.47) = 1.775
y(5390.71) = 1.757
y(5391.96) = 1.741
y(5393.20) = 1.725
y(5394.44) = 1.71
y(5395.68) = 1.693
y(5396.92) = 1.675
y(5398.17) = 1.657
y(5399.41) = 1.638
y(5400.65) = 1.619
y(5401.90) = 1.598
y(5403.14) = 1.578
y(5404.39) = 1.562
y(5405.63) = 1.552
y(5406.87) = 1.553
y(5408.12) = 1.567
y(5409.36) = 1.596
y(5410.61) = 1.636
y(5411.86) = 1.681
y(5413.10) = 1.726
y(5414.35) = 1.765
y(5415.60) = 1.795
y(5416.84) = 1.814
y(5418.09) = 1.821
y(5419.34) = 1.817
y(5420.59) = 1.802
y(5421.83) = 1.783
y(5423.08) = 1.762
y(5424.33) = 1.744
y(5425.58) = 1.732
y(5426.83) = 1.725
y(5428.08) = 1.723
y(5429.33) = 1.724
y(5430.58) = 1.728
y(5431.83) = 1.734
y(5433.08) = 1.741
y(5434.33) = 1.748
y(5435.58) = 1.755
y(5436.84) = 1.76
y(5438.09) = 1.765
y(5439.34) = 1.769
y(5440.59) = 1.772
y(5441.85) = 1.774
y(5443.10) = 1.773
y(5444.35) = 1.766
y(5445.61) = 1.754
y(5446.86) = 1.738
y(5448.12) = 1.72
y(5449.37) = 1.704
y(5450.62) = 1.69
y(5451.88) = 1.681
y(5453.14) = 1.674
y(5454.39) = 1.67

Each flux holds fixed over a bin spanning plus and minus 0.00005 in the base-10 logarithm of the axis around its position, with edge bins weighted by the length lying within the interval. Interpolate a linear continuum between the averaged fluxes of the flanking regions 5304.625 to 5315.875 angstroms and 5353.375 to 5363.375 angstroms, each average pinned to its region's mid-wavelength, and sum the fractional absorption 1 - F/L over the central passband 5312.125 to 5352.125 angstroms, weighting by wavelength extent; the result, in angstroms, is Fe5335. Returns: 2.0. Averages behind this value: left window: 1.76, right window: 1.85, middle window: 1.71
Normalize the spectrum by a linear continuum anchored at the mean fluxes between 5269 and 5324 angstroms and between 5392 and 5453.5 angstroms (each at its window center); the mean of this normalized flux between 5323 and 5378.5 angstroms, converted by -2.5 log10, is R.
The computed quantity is -0.05 mag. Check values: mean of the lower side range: 1.67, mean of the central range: 1.76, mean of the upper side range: 1.71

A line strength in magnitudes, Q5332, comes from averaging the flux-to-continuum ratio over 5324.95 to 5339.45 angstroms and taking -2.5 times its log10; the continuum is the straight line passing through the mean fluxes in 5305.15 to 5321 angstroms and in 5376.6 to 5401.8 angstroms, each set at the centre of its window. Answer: 0.04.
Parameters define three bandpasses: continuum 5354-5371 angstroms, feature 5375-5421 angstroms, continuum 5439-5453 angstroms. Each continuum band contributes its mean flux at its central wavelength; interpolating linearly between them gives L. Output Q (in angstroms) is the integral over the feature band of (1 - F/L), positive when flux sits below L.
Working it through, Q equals 1.56 angstroms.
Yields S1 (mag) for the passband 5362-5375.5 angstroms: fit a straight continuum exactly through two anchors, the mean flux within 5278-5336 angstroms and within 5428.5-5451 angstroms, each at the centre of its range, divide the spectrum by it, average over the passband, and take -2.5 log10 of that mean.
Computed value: -0.05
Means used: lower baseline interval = 1.69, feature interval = 1.8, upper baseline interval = 1.75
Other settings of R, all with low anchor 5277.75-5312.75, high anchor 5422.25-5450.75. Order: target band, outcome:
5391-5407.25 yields 0.057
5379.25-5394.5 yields -0.040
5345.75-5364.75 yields -0.062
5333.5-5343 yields 0.000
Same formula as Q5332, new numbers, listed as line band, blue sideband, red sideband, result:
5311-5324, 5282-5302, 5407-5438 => -0.01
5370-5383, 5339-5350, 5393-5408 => -0.09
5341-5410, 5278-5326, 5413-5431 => -0.01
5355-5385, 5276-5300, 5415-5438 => -0.06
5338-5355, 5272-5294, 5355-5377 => 0.01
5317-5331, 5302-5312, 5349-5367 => 0.07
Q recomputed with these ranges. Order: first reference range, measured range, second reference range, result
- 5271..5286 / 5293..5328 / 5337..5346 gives -0.7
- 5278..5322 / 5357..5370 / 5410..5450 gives -0.7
